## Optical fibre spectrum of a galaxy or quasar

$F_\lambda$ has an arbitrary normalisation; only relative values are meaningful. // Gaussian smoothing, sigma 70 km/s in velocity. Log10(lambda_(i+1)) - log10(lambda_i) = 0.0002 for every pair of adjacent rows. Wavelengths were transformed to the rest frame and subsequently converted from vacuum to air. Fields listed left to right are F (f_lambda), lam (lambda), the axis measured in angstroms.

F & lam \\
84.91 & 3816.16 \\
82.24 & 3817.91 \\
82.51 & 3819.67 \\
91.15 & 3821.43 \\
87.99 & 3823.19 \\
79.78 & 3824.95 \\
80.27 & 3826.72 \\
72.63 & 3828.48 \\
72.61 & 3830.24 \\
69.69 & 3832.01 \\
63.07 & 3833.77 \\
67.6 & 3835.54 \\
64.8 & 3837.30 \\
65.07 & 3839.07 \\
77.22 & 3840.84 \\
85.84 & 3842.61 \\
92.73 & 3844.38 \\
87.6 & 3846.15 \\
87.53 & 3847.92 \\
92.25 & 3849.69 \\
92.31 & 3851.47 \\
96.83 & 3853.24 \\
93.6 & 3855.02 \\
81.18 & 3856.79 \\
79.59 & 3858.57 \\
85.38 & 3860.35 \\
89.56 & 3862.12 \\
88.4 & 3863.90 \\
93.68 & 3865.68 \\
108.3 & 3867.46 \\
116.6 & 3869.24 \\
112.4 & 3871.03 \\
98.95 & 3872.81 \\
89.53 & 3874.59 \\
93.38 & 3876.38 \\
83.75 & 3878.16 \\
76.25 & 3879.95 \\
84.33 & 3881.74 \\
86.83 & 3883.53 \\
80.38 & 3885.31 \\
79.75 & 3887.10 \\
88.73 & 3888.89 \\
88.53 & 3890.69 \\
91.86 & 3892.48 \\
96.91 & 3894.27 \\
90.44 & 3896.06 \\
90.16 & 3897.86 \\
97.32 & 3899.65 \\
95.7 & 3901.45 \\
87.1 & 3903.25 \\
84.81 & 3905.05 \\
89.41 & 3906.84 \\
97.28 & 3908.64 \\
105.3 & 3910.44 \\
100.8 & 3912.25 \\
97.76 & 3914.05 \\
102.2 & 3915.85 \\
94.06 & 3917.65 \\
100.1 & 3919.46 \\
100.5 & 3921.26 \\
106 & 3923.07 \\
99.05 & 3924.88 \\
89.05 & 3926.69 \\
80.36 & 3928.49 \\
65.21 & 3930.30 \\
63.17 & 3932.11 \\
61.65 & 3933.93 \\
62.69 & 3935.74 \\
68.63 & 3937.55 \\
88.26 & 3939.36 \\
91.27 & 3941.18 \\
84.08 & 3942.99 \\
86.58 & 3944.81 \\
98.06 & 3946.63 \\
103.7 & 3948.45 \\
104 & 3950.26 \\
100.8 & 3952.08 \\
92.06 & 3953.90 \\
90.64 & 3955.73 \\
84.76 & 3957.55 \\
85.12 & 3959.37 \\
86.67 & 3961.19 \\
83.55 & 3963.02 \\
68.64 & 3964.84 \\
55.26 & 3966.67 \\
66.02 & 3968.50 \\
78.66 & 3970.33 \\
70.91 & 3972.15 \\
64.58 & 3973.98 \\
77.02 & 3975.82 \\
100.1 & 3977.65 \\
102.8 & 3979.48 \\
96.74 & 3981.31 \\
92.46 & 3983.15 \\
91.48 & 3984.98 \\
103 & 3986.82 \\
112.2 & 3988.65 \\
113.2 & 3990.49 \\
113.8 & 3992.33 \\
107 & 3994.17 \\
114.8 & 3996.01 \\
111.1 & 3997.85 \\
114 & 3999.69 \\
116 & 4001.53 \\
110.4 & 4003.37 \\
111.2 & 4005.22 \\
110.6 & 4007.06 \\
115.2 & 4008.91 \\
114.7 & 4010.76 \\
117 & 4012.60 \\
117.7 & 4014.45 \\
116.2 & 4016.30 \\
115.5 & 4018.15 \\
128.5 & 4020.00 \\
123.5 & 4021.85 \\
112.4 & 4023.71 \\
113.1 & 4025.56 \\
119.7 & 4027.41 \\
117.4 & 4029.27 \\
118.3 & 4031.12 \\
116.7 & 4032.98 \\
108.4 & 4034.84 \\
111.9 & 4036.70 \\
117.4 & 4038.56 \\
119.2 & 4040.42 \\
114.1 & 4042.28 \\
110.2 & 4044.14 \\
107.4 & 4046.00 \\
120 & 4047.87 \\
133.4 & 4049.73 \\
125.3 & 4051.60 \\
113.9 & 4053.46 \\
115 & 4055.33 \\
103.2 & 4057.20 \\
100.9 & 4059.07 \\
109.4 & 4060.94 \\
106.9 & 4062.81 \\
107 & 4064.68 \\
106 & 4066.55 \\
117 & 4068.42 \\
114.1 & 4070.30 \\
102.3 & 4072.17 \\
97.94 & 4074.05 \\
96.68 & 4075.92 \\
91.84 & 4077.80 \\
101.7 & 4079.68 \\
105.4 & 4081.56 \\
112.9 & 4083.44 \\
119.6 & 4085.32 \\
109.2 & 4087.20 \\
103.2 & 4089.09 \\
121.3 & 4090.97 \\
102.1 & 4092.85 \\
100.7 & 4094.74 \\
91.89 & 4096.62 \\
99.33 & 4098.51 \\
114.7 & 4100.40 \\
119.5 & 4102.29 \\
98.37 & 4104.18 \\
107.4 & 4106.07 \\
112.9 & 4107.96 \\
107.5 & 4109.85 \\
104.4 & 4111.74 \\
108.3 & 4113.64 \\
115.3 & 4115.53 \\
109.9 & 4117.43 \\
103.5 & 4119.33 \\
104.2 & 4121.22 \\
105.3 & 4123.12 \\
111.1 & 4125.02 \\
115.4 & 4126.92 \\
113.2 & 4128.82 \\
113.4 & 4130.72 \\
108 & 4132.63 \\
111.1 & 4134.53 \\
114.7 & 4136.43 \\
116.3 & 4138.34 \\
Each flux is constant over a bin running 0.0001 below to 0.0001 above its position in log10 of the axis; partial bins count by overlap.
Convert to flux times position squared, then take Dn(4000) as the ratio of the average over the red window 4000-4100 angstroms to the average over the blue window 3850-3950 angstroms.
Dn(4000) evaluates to 1.33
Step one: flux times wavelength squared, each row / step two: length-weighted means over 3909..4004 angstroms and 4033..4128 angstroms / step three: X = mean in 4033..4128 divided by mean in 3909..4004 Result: 1.3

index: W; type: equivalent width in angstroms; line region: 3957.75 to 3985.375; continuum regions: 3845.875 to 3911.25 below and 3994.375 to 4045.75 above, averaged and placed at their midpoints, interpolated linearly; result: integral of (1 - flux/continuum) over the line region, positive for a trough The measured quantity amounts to 6.7 angstroms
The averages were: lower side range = 91.4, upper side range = 115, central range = 81.3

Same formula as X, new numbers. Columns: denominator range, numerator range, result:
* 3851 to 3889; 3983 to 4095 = 1.34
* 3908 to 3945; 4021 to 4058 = 1.40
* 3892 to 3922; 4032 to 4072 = 1.27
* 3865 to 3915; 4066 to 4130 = 1.28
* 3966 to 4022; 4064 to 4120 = 1.09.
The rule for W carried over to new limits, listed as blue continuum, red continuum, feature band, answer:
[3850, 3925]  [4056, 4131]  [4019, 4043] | -3.3 angstroms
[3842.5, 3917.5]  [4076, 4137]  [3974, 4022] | -3.9 angstroms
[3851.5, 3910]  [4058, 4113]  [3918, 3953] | 3.0 angstroms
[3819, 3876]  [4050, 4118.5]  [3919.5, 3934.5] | 1.4 angstroms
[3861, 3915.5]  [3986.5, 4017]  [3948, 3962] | 1.5 angstroms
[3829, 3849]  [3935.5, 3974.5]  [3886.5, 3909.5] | -3.2 angstroms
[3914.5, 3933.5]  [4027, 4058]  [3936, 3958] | 1.0 angstroms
